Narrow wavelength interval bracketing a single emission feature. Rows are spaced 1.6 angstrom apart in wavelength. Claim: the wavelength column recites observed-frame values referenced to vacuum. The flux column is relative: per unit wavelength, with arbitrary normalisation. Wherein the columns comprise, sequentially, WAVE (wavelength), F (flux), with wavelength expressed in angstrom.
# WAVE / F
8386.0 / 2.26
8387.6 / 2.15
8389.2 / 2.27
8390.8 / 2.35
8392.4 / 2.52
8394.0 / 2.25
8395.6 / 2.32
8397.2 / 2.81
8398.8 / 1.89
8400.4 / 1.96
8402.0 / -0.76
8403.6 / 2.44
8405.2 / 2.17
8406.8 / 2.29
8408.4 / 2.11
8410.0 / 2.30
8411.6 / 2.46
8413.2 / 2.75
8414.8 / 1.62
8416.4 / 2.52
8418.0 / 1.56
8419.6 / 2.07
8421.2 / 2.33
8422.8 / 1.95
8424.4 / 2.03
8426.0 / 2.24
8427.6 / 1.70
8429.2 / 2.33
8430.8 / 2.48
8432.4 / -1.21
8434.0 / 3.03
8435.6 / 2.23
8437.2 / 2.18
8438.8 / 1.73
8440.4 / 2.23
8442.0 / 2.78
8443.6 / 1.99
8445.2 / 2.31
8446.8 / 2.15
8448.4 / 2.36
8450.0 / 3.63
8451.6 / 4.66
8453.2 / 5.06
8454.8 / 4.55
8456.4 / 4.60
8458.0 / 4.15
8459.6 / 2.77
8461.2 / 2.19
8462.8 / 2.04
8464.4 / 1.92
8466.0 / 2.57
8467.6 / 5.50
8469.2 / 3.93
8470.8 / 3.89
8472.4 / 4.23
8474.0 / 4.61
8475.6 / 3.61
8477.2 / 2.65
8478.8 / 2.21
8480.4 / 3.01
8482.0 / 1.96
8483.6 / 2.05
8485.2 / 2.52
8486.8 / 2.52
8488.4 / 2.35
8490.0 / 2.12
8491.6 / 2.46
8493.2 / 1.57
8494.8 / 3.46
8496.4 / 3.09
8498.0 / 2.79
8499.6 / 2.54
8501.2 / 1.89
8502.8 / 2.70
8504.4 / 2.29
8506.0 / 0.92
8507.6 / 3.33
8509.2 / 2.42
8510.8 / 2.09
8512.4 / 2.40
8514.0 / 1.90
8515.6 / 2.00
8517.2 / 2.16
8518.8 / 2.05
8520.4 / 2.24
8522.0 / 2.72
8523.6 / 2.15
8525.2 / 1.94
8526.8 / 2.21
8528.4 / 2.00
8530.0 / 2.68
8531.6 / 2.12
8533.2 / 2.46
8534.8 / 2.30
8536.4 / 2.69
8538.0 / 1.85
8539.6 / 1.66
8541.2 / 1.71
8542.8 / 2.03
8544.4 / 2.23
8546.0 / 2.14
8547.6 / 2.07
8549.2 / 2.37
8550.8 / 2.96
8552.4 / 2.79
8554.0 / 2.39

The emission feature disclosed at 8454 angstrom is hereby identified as [S II] 6716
